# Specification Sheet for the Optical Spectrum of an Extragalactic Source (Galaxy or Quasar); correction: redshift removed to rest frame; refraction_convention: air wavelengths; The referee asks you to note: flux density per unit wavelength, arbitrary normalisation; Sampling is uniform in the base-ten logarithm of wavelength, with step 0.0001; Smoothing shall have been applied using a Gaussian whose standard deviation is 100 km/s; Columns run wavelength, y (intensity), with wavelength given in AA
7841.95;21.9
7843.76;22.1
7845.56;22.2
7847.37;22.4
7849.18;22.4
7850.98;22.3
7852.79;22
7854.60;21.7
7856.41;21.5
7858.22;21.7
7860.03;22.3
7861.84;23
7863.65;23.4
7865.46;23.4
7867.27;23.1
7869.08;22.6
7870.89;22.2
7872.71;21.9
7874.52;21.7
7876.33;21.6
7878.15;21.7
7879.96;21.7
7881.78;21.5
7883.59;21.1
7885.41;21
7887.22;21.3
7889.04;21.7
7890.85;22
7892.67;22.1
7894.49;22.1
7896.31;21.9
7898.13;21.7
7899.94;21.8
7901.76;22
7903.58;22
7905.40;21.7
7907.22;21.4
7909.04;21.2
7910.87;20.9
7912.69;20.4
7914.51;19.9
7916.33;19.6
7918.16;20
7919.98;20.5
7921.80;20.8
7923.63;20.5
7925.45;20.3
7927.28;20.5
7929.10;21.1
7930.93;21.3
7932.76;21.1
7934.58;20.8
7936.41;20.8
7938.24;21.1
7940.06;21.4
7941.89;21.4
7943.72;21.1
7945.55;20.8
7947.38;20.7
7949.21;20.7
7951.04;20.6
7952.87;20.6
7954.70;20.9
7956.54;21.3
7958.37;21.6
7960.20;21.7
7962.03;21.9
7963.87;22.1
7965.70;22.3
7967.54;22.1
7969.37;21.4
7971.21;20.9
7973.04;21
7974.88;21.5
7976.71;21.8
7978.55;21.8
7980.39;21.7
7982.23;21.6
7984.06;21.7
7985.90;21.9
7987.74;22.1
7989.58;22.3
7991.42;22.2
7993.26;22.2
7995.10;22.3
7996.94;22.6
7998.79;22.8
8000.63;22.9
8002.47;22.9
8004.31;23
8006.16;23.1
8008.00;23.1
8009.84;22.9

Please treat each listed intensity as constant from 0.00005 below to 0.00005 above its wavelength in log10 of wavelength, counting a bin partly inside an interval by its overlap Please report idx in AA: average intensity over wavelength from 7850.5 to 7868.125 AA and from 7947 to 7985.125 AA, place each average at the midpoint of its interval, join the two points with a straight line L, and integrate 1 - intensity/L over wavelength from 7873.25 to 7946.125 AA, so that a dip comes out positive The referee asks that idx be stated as 2.6 AA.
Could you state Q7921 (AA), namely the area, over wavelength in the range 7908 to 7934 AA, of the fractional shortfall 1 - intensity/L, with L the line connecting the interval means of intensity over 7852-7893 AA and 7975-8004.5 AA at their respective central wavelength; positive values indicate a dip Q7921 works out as 1.8 AA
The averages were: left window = 22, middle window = 20.6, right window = 22.2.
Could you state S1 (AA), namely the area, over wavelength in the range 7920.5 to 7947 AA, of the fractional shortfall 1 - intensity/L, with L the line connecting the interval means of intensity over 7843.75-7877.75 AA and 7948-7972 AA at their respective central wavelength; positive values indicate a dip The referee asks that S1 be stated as 0.9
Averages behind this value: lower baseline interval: 22.3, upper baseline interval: 21.4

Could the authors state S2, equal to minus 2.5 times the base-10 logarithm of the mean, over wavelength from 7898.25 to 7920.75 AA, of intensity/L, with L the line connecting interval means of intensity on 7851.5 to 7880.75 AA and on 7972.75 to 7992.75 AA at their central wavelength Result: 0.05 mag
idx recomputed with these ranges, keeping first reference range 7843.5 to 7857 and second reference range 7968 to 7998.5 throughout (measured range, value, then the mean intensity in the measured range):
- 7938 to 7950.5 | 0.51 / 21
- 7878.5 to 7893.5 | 0.32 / 21.6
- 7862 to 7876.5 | -0.33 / 22.6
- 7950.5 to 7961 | 0.36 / 21.1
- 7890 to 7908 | 0.10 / 21.9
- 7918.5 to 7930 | 0.72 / 20.6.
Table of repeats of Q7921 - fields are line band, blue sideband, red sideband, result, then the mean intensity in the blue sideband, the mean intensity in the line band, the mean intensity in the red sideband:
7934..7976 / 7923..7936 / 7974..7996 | 0.1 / 20.8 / 21.3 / 21.9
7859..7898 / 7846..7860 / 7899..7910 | -0.4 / 22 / 22.1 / 21.7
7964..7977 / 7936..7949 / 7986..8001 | 0.1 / 21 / 21.6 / 22.4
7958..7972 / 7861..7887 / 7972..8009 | 0.3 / 22.1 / 21.8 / 22.2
